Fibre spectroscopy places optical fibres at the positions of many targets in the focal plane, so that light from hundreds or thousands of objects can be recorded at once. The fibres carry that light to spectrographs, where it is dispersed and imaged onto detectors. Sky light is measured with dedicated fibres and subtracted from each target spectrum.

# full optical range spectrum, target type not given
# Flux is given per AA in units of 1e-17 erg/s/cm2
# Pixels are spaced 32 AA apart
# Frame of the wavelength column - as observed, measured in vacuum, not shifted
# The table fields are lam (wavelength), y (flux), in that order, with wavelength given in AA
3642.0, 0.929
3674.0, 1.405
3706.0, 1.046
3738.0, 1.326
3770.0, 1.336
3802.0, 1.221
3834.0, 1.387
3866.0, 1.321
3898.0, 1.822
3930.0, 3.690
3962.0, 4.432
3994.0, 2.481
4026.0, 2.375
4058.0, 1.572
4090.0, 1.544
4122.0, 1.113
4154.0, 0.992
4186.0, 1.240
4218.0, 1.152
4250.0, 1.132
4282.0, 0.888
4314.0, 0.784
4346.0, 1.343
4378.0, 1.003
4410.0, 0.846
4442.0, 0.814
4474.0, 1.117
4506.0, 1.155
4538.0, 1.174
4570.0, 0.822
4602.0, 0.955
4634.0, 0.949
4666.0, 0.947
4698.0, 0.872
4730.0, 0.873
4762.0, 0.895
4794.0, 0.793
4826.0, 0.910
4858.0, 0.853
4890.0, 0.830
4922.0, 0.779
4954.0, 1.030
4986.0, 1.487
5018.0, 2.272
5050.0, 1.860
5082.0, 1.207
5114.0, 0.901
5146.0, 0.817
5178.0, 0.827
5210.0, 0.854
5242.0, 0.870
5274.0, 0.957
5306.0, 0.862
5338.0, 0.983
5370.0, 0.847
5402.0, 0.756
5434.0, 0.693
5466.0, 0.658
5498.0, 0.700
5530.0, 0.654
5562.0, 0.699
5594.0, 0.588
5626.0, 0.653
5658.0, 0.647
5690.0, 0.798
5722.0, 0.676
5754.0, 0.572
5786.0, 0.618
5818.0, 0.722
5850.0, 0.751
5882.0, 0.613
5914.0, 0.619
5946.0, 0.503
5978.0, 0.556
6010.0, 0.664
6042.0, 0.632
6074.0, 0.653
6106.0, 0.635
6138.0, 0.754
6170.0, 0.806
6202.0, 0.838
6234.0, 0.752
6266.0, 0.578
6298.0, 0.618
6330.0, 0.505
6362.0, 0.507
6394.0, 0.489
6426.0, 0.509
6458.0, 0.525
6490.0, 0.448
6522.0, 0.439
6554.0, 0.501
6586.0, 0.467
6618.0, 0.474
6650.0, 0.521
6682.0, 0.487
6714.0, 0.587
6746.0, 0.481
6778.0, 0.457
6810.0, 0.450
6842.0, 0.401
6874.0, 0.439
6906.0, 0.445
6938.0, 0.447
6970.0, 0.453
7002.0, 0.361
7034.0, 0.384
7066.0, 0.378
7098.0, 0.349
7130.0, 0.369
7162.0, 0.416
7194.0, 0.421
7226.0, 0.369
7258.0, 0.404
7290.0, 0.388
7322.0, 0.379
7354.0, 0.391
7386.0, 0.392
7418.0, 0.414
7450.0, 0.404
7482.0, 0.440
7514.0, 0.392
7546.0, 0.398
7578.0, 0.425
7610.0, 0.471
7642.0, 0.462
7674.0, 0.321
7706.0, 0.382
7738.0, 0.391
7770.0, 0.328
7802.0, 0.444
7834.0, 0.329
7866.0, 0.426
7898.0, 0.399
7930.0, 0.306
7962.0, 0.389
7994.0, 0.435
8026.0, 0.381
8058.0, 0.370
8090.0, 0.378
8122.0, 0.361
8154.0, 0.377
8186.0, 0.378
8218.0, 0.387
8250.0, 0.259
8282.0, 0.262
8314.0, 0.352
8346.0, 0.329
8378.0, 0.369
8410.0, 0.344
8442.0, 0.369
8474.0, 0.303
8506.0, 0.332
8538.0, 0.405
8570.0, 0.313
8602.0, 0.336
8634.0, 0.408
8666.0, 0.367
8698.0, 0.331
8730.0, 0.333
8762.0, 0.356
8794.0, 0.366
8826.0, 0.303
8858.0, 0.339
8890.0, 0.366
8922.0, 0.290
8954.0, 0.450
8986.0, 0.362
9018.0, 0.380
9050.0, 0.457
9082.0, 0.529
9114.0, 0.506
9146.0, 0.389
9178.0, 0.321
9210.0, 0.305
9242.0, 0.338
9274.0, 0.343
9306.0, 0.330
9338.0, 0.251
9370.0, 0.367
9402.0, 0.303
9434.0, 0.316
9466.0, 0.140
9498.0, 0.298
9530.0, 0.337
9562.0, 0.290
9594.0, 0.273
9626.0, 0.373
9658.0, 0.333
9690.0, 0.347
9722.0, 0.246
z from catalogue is 2.25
